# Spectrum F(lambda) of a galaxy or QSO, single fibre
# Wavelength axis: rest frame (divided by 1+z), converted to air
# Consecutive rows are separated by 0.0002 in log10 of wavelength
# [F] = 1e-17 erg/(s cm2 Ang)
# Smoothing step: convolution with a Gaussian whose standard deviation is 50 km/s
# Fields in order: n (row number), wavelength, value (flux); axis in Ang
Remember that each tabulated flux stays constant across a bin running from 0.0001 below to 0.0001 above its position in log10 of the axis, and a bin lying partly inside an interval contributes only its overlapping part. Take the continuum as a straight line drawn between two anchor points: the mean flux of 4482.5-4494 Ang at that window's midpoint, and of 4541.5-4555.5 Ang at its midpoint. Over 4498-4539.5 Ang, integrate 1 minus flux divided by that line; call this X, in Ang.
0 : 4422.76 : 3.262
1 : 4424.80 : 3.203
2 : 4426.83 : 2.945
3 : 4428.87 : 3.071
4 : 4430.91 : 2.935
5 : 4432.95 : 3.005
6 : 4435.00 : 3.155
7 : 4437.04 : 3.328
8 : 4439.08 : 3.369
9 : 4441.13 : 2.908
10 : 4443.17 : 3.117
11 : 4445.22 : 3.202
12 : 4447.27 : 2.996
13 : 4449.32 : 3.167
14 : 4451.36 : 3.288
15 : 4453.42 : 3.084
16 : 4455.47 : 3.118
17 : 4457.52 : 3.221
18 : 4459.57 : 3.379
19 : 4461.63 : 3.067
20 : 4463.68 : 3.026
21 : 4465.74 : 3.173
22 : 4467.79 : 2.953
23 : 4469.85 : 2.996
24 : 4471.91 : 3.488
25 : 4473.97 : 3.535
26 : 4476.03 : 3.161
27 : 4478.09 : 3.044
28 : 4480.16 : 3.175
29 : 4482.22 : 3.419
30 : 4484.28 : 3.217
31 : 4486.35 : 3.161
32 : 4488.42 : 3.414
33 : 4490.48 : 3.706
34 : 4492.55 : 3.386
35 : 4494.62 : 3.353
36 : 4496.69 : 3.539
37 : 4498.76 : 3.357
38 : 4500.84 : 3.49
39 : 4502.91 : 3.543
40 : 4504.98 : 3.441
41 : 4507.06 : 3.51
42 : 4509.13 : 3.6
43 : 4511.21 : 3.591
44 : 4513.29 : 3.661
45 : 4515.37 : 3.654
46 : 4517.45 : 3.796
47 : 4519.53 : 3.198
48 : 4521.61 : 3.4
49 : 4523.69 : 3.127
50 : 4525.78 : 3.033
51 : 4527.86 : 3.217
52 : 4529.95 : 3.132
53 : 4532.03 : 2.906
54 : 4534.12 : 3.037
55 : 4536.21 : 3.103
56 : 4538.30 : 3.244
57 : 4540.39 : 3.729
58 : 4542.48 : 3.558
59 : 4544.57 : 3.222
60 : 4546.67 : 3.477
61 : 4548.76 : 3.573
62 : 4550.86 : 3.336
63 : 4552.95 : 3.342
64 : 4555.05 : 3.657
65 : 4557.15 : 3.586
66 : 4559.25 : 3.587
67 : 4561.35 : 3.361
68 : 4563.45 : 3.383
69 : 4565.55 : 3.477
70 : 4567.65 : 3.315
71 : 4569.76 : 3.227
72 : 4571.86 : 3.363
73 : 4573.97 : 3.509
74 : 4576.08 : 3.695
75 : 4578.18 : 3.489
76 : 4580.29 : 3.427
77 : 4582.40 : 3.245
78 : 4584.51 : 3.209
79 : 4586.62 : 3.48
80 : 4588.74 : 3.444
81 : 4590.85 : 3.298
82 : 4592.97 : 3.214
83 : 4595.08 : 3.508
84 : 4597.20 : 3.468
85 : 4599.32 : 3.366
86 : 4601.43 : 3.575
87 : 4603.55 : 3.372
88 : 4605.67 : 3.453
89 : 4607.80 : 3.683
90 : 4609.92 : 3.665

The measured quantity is 0.7 Ang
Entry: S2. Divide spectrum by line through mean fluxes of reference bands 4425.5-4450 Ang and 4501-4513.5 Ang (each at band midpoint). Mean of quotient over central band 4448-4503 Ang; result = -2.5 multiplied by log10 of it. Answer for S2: 0.02 mag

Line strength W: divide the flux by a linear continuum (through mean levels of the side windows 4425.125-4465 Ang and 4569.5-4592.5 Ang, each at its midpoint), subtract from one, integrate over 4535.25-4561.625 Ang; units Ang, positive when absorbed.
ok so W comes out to -0.9 Ang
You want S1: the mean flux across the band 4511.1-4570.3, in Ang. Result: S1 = 3.37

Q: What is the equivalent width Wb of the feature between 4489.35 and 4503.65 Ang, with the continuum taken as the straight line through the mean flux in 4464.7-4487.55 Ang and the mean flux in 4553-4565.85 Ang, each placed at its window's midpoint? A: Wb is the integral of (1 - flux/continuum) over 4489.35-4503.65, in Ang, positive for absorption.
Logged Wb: -0.9 Ang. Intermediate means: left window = 3.21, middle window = 3.48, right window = 3.5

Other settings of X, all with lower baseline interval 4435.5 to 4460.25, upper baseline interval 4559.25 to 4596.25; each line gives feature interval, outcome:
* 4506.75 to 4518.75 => -1.3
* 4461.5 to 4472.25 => 0.4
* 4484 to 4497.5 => -0.6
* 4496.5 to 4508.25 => -0.7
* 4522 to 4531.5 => 0.5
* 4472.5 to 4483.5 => -0.2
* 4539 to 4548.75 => -0.5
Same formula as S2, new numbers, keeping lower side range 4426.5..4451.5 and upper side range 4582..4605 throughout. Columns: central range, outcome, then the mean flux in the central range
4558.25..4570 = -0.022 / 3.4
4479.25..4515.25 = -0.077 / 3.45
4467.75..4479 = -0.015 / 3.22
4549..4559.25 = -0.058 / 3.5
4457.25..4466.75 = -0.005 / 3.17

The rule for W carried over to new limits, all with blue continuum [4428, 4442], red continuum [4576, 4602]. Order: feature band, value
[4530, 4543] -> 0.3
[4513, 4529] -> -0.5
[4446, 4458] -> 0.0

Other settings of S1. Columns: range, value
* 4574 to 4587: 3.43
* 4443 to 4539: 3.29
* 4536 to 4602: 3.42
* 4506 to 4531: 3.41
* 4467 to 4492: 3.28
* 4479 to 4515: 3.45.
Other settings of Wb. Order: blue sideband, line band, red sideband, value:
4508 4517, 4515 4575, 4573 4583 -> 3.4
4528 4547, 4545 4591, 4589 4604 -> -1.4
